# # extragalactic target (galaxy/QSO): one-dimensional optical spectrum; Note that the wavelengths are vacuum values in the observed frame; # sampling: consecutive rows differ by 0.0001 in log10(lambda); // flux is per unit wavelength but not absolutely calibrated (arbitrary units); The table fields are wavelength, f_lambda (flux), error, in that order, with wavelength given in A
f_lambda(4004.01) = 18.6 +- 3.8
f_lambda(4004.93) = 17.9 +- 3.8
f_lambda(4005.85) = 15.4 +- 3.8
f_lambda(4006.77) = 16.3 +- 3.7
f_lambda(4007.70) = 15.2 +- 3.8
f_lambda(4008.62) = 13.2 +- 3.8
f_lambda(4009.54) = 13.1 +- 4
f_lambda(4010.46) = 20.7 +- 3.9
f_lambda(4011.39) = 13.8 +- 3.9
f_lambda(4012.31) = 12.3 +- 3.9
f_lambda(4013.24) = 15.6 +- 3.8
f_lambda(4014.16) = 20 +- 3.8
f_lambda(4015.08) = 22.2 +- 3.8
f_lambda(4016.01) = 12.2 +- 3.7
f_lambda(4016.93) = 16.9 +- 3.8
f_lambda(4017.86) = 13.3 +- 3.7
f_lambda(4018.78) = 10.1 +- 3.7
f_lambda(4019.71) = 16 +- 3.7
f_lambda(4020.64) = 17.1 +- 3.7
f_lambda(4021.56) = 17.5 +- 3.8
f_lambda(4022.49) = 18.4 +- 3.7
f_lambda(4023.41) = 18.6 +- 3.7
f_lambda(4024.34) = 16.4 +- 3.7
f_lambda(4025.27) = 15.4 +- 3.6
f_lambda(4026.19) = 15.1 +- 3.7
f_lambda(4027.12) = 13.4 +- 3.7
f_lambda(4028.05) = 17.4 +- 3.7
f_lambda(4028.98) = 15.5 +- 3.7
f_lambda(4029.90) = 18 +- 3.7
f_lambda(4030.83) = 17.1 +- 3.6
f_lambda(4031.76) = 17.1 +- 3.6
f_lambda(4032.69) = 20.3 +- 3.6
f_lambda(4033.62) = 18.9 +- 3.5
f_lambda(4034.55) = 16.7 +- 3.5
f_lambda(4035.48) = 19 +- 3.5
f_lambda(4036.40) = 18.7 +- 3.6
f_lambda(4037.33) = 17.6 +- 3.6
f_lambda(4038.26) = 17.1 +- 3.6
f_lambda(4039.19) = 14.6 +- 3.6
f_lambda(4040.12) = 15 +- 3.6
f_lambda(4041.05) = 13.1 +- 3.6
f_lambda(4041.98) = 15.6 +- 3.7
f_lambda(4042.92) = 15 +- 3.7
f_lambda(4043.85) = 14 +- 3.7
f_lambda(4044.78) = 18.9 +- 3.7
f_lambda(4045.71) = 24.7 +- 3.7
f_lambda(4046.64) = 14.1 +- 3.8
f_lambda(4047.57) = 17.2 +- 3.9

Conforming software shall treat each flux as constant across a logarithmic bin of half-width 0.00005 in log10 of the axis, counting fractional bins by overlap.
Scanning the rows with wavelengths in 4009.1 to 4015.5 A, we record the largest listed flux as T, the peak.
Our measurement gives 22.2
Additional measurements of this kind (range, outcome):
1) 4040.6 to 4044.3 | 15.6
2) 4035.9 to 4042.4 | 18.7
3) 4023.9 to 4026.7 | 16.4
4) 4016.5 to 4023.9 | 18.6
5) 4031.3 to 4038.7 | 20.3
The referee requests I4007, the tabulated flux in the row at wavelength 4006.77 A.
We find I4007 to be 16.3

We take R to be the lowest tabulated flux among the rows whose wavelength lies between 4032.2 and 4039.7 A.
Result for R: 14.6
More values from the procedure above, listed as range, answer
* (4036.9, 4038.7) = 17.1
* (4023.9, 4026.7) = 15.1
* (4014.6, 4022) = 10.1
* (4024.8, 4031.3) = 13.4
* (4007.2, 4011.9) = 13.1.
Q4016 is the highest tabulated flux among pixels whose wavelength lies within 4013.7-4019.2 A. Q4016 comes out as 22.2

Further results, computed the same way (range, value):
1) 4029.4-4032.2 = 18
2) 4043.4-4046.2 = 24.7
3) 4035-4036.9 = 19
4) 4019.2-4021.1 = 17.1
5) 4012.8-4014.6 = 20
